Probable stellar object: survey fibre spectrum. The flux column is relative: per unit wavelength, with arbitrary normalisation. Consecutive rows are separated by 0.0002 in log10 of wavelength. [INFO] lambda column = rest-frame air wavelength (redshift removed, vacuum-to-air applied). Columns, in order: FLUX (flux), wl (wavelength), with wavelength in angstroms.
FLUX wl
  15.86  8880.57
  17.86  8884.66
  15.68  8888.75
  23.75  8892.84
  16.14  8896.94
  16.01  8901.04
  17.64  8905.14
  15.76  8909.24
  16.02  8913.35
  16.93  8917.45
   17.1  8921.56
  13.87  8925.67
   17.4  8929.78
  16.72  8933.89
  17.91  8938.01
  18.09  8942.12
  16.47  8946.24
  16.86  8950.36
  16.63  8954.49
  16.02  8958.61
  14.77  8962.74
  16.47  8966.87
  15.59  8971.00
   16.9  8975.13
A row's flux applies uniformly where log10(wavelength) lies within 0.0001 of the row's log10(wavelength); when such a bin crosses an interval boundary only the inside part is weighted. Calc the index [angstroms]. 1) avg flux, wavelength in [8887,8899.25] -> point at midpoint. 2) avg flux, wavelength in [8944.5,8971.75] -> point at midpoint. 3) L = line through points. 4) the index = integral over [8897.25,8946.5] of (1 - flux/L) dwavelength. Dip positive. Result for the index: 2.2 angstroms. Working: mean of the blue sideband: 18.5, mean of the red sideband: 16.1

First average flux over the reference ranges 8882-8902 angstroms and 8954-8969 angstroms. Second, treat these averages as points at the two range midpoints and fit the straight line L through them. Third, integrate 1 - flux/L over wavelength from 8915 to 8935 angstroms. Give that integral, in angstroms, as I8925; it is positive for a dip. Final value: 0.7 angstroms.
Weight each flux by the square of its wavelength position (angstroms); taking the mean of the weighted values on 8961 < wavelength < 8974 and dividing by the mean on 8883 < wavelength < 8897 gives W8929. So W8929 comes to 0.9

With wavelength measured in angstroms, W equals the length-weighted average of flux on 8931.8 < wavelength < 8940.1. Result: 17.3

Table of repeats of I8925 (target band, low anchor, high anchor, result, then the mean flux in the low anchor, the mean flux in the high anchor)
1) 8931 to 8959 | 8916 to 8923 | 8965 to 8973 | -0.9 angstroms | 17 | 16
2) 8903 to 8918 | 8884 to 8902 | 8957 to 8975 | 0.8 angstroms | 18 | 15.8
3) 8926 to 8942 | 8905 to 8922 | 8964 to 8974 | -0.7 angstroms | 16.5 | 16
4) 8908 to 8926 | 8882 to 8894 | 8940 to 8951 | 1.8 angstroms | 18.6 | 17.2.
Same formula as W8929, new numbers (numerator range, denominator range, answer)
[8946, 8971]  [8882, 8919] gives 0.94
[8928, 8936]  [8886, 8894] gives 0.90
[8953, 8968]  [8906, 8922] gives 0.98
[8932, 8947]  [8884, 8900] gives 0.96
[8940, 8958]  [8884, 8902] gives 0.95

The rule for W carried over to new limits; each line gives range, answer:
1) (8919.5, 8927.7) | 15.5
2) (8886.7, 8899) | 18.5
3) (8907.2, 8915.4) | 15.9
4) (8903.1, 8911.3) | 16.7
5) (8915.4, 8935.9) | 16.4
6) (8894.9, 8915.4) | 16.3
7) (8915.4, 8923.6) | 17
